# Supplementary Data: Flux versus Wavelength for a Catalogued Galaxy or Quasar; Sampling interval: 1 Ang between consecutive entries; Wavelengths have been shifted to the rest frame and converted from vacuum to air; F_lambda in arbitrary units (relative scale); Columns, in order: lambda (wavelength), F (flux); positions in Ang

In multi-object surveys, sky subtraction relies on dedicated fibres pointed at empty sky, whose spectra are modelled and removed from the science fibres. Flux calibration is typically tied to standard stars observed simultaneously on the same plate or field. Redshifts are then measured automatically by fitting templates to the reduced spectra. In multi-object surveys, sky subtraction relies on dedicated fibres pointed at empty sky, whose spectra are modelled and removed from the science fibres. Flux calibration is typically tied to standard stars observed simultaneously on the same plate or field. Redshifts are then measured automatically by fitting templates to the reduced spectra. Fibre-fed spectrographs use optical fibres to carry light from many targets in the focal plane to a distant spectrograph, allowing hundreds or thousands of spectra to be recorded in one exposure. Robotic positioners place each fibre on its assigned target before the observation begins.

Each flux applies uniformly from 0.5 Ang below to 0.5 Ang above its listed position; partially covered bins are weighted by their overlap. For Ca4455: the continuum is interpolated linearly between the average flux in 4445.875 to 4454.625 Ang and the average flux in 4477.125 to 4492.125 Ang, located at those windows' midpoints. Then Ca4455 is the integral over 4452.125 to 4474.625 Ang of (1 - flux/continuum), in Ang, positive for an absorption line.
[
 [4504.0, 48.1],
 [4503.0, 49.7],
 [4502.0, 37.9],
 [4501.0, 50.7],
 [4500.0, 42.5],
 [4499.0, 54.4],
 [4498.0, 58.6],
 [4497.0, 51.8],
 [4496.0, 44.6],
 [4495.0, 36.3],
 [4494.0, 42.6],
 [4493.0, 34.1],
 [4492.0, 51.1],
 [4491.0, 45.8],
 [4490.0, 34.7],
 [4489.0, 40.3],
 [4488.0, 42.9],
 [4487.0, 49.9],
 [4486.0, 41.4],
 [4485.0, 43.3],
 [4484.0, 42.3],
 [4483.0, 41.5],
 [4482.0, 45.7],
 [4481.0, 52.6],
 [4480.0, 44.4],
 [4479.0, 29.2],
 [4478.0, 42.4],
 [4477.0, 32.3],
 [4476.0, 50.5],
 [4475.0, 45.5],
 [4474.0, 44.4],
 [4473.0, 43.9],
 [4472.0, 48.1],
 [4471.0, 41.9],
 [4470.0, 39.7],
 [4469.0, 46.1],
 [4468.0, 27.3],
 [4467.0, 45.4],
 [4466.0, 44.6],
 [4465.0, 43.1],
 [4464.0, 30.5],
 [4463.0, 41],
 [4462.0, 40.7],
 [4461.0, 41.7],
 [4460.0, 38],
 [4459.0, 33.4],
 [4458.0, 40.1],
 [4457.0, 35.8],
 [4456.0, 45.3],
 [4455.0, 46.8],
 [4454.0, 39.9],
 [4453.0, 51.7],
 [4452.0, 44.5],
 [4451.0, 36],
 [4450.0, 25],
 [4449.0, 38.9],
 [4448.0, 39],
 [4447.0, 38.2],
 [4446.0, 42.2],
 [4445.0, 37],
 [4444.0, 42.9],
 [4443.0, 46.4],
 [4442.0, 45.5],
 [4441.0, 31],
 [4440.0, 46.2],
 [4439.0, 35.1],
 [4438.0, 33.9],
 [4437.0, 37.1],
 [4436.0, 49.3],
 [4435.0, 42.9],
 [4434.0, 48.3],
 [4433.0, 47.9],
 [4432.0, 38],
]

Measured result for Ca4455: -0.40 Ang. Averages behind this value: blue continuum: 39.5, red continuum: 42.7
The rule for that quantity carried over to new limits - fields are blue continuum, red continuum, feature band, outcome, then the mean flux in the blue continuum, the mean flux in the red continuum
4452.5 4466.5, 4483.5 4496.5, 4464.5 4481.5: -0.4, 40.9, 42.3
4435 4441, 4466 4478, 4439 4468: 0.6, 39.8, 42.4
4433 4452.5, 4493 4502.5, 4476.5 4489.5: 0.7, 40.2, 45.9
